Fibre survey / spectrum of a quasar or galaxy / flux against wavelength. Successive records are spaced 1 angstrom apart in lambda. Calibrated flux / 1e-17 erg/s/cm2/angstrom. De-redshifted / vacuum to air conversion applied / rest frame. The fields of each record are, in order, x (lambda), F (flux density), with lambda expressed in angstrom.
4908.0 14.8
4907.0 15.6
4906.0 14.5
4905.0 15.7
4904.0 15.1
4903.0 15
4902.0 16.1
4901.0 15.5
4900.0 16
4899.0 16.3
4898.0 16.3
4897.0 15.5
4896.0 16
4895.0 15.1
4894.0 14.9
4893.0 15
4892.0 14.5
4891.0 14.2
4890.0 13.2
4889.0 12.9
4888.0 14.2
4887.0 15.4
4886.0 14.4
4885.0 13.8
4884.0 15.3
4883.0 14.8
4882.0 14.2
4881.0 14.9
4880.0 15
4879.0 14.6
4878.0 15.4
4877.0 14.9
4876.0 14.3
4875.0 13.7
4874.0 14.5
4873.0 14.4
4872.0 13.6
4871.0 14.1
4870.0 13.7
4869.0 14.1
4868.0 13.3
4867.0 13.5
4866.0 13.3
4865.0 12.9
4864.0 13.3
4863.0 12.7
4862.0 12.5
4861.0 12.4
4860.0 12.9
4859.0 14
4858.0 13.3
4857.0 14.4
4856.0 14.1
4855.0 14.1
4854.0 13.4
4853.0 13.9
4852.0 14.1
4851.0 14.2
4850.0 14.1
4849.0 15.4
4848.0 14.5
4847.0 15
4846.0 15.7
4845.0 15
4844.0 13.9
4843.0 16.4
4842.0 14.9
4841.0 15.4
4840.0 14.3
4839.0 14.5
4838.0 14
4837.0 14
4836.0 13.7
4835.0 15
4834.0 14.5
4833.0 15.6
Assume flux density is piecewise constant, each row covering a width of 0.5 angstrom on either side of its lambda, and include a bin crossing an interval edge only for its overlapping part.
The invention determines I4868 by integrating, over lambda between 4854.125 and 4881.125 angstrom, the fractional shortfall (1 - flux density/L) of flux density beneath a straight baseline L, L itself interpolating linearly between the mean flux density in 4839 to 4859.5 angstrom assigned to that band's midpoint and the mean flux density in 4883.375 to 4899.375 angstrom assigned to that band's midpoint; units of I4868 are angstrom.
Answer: 1.49 angstrom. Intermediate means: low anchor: 14.5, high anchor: 14.8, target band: 13.8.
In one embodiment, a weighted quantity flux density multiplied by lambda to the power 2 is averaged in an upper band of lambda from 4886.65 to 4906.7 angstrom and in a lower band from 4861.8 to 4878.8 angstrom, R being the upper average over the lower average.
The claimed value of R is 1.10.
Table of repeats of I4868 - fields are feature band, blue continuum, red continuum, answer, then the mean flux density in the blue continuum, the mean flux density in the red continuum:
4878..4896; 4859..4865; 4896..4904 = 0.3 angstrom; 12.9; 15.8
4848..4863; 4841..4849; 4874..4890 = 1.2 angstrom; 15.1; 14.5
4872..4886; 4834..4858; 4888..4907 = 0.3 angstrom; 14.5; 15.1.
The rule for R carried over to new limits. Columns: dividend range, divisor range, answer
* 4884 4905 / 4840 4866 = 1.08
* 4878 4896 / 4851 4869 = 1.09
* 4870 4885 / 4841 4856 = 1.00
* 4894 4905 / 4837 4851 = 1.08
